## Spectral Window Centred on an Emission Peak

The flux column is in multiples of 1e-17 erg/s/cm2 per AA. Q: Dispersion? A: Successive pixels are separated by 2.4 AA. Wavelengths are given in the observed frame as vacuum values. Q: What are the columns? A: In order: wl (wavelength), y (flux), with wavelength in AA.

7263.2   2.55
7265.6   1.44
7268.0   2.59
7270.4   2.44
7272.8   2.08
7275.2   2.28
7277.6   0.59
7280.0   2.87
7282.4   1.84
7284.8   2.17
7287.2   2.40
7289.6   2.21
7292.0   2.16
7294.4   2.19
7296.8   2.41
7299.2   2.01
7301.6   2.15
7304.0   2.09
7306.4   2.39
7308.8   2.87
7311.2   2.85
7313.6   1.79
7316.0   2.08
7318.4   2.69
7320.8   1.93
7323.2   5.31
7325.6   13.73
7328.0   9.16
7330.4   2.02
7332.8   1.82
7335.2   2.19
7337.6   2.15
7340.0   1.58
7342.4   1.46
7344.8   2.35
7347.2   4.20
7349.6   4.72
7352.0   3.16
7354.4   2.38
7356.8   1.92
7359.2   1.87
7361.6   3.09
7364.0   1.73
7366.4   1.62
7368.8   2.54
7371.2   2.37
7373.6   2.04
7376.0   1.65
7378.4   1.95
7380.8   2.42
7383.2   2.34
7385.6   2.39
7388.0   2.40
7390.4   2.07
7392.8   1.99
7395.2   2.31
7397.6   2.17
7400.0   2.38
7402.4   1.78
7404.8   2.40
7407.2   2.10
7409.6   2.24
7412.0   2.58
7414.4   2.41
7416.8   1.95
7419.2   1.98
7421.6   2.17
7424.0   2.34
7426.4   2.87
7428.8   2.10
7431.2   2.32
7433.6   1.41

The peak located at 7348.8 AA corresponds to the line [N II]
